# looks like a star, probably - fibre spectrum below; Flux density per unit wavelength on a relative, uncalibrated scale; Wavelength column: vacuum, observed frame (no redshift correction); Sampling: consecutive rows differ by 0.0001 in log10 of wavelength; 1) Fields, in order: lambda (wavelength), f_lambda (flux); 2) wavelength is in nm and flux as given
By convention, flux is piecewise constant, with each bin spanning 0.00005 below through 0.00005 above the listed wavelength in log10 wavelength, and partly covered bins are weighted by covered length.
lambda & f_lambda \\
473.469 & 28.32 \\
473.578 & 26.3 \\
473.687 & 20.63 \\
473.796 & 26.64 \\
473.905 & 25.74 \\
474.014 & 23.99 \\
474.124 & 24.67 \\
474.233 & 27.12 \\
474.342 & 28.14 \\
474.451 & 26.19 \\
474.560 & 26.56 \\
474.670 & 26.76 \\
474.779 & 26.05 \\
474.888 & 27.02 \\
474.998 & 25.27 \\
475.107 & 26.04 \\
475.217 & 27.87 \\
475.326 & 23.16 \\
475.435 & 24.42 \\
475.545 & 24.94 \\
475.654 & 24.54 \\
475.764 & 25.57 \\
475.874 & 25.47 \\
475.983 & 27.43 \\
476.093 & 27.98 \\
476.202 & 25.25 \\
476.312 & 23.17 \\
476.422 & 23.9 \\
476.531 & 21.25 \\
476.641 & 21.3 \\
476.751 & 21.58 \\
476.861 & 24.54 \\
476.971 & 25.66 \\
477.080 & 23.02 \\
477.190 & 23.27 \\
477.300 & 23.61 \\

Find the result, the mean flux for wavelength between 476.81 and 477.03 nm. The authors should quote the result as 25.1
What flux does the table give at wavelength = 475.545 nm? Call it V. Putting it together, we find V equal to 24.94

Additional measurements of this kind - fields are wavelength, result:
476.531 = 21.25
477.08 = 23.02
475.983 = 27.43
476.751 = 21.58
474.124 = 24.67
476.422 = 23.9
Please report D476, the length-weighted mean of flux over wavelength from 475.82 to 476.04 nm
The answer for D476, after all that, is 26.5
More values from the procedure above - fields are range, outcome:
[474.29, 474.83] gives 26.7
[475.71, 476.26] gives 26.3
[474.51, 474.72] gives 26.6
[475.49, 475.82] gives 25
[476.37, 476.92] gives 22.5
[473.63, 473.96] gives 24.4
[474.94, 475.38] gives 25.6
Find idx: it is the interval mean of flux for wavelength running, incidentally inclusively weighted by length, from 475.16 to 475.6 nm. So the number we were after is 25.1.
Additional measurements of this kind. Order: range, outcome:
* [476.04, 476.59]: 24.3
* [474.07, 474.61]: 26.6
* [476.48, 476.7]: 21.2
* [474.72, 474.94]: 26.6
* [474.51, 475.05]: 26.3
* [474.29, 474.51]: 27.2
